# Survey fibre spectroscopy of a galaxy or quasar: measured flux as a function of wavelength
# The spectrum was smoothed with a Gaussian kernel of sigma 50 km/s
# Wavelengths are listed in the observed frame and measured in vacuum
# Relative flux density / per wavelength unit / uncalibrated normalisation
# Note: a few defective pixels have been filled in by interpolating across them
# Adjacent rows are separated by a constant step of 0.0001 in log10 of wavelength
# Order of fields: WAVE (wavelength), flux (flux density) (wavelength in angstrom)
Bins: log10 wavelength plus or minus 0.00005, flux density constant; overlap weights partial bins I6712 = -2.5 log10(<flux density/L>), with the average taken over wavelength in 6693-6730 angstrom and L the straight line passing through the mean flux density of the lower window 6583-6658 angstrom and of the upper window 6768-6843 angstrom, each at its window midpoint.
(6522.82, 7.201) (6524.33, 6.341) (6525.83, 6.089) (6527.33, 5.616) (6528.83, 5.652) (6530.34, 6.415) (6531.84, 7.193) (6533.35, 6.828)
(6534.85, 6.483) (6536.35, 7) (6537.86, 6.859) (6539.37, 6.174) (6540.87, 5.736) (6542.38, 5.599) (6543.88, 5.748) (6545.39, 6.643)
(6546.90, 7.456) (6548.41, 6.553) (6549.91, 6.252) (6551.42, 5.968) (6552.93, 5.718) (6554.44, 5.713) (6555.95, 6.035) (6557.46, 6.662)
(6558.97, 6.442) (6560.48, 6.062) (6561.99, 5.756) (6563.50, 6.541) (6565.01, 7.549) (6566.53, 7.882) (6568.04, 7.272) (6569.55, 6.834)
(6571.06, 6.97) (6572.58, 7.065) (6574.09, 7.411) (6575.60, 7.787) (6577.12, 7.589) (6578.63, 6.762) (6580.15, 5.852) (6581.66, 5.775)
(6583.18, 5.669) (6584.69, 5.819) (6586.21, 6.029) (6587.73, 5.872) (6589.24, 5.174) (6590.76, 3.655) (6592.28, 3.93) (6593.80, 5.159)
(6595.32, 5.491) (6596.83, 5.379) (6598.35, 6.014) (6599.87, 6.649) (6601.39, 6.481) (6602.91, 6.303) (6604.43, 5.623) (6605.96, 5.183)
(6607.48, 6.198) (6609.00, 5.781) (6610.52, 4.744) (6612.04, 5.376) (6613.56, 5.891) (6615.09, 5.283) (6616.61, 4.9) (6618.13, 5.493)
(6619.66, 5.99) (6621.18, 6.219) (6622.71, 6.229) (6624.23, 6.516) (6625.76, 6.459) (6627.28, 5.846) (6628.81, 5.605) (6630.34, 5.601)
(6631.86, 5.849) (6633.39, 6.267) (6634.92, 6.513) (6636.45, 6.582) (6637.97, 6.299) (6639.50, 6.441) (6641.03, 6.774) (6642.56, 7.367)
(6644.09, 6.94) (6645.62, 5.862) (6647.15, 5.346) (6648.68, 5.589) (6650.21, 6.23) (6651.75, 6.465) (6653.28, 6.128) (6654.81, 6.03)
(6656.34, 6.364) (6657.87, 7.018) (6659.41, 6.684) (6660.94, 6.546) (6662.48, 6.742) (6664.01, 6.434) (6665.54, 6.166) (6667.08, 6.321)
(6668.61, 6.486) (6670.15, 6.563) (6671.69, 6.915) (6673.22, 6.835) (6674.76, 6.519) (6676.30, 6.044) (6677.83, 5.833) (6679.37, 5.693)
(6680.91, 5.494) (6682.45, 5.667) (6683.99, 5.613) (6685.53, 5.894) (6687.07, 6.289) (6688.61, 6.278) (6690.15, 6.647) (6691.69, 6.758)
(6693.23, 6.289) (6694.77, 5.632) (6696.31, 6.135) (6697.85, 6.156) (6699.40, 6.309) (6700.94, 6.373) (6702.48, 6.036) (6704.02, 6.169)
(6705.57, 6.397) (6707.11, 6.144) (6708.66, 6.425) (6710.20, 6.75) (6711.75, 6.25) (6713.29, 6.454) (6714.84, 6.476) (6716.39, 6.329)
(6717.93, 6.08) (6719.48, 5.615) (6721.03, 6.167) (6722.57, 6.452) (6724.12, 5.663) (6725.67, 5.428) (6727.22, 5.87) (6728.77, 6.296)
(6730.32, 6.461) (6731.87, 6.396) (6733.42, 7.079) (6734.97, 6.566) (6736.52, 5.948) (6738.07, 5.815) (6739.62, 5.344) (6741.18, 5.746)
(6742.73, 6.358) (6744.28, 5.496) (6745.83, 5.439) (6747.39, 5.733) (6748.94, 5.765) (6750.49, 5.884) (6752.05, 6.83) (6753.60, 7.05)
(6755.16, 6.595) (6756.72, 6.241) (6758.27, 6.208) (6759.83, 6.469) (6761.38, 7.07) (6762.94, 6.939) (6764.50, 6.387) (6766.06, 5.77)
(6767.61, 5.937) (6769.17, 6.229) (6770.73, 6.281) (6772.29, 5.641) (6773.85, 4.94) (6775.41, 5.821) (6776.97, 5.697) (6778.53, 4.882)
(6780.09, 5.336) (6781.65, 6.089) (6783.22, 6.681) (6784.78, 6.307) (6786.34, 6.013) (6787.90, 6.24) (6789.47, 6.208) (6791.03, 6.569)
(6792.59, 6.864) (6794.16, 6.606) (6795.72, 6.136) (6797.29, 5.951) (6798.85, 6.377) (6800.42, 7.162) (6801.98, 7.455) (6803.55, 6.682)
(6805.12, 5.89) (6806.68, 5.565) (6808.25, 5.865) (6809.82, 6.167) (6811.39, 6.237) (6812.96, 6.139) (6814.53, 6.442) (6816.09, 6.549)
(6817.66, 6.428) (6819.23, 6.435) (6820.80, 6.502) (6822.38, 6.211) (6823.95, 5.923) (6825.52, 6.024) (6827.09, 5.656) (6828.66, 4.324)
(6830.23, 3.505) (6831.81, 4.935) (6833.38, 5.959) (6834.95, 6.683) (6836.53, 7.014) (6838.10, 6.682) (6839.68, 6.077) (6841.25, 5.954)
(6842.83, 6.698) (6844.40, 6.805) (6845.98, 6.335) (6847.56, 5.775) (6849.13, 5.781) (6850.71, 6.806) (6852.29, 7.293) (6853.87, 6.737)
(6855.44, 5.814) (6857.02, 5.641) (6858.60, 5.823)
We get -0.03 mag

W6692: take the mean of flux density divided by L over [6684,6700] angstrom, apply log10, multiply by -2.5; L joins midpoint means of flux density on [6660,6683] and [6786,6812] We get 0.02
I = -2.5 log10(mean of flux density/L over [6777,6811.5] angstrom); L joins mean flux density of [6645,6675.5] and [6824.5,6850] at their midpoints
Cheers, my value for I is -0.039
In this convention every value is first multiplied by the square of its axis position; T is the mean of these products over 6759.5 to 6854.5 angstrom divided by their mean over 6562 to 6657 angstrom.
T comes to 1.07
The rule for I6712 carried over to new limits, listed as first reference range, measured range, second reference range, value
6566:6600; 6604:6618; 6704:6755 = 0.13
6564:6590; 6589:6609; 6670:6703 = 0.19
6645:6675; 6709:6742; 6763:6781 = -0.02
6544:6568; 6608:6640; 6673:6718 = 0.08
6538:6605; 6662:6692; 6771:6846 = -0.02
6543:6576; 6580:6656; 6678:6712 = 0.10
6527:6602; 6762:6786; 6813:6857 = 0.04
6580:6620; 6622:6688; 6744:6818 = -0.09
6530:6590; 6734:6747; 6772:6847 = 0.06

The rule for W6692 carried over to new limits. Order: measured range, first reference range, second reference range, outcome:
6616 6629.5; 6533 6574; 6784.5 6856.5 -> 0.09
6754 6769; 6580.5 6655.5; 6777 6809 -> -0.04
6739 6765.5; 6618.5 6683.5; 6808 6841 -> -0.02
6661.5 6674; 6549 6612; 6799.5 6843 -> -0.08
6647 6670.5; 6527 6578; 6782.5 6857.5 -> 0.02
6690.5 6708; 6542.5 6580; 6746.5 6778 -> 0.02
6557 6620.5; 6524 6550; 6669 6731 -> 0.05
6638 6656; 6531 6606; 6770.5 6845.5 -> -0.01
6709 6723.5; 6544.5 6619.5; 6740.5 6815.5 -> -0.02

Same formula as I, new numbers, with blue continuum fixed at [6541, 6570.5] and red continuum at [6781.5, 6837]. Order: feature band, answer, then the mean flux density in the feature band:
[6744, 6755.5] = 0.02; 6.11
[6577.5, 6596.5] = 0.17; 5.48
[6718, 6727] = 0.07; 5.88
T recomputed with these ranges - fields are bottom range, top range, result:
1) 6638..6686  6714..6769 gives 1.00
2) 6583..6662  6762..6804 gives 1.10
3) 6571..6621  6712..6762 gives 1.10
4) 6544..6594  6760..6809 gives 1.05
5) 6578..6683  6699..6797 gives 1.06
